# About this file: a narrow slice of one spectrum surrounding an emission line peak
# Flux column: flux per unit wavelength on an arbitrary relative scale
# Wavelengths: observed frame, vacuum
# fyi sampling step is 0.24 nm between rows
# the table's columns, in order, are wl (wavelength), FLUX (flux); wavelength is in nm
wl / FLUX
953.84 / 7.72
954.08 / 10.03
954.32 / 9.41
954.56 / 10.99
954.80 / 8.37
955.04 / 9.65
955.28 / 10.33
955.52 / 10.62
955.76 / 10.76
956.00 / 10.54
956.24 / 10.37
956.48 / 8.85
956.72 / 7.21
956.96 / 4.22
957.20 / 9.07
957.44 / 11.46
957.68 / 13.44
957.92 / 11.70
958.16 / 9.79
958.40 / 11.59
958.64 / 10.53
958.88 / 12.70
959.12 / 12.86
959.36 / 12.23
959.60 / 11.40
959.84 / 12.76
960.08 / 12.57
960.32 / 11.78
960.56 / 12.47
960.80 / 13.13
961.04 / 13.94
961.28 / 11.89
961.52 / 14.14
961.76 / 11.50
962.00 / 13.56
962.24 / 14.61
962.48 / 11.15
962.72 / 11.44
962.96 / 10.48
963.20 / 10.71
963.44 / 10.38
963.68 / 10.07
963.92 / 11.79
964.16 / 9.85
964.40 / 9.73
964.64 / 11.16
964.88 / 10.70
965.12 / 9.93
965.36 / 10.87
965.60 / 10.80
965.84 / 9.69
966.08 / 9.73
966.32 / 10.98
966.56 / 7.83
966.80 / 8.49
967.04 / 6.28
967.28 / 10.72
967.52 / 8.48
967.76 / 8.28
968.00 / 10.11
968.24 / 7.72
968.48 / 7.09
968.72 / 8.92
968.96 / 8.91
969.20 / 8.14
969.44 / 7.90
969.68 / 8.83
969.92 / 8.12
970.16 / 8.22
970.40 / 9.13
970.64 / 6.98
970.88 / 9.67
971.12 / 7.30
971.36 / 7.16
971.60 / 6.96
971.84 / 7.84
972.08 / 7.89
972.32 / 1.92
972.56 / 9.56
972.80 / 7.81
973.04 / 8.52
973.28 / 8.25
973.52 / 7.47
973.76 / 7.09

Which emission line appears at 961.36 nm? Mg II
